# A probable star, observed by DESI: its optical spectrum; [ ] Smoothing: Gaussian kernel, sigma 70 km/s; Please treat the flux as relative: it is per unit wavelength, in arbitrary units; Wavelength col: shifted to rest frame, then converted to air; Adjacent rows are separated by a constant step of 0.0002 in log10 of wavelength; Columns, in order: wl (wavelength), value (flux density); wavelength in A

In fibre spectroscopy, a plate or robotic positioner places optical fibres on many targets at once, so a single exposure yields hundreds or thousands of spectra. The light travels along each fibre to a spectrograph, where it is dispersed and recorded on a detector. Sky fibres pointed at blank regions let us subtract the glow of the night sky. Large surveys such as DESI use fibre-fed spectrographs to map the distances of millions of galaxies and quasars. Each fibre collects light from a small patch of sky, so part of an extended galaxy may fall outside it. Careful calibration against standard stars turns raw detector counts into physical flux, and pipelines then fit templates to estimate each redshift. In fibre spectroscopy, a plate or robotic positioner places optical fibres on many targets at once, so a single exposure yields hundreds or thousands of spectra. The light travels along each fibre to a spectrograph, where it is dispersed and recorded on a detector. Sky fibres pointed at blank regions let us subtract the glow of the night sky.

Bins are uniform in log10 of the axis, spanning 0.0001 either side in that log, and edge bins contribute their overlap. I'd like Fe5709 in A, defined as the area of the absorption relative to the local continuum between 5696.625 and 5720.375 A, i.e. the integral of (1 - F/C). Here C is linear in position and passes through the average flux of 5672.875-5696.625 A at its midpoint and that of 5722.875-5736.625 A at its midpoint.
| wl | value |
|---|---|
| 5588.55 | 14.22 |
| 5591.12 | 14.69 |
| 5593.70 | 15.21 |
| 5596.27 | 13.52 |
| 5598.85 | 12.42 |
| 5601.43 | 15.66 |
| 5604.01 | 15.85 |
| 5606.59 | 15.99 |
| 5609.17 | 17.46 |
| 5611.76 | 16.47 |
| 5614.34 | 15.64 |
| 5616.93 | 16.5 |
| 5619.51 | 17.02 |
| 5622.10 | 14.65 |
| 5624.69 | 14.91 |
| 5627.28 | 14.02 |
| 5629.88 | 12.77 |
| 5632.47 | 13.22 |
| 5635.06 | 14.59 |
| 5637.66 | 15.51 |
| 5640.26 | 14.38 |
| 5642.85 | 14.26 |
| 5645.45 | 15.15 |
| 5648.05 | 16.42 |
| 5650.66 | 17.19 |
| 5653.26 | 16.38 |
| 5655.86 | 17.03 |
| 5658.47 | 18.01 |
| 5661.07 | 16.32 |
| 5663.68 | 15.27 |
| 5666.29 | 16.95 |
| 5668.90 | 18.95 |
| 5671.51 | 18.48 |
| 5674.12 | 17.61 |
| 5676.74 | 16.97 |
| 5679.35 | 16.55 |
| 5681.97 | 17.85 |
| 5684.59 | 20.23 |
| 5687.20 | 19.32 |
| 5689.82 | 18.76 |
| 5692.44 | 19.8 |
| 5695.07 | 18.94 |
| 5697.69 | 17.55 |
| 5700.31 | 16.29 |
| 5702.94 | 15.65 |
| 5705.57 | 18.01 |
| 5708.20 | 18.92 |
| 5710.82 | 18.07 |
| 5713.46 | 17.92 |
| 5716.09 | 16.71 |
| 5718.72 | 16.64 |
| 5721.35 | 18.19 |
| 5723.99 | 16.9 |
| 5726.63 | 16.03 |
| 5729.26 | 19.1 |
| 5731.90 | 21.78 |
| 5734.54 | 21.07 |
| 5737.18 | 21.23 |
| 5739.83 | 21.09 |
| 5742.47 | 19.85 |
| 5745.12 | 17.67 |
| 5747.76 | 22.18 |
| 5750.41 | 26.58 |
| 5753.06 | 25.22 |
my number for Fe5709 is 1.9 A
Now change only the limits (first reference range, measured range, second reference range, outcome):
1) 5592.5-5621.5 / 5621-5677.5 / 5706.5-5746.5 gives 2.9 A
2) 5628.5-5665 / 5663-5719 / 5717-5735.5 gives -2.4 A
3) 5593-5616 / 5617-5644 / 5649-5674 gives 2.6 A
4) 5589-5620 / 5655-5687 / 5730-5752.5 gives 1.4 A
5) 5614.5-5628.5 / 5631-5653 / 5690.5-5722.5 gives 1.2 A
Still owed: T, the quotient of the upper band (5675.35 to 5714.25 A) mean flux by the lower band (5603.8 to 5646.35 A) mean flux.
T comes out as 1.19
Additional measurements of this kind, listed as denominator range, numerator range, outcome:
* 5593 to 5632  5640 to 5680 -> 1.10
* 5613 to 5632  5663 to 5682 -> 1.16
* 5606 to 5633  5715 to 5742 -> 1.23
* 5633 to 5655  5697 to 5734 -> 1.15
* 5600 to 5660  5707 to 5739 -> 1.19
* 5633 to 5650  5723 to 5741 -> 1.31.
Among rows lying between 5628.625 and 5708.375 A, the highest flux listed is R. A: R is 20.23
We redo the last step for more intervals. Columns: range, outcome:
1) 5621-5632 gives 14.91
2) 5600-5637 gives 17.46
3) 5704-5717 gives 18.92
